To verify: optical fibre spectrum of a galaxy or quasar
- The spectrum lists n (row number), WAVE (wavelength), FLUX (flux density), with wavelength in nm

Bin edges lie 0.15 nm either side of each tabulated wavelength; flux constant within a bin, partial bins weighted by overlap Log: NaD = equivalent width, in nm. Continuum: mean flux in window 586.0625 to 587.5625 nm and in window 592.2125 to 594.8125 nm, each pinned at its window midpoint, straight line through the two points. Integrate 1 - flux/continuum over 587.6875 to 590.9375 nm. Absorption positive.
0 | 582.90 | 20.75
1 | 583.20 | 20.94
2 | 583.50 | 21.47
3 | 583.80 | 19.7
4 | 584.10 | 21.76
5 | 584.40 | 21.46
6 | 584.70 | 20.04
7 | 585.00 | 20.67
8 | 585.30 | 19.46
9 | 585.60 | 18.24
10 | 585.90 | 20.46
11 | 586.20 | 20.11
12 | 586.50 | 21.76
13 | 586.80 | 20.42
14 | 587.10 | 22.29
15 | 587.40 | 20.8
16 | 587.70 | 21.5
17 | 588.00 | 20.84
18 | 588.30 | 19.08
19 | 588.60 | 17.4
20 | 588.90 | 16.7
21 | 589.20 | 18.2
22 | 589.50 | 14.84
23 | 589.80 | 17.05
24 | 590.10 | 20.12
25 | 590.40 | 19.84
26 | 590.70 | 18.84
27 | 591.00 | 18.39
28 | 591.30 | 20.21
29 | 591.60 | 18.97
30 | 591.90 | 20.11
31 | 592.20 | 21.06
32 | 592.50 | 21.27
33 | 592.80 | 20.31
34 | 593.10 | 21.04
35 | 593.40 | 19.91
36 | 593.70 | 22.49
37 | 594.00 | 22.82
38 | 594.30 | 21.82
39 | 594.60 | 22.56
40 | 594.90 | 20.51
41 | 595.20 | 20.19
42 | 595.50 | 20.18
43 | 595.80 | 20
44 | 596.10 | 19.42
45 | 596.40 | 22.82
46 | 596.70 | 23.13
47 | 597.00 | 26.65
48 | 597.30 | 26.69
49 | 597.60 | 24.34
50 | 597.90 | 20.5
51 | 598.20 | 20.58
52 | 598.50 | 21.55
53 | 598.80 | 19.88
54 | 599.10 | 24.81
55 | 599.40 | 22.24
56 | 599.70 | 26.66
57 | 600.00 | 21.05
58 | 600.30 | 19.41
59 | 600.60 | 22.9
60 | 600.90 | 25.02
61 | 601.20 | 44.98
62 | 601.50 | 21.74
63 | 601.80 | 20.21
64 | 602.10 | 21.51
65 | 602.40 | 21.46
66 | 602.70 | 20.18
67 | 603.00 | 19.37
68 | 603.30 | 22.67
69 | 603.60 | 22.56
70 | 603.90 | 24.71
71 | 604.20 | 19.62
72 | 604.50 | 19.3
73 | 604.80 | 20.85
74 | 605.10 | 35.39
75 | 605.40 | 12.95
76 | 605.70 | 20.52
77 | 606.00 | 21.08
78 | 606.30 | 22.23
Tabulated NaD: 0.425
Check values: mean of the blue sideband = 21.1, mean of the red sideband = 21.5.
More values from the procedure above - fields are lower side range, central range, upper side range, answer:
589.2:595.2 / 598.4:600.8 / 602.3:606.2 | -0.16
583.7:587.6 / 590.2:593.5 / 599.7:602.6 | 0.31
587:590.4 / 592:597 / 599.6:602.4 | 0.06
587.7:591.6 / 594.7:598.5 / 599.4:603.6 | -0.10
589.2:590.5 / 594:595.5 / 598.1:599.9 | -0.07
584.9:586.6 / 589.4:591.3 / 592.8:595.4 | 0.21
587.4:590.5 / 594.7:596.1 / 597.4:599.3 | 0.05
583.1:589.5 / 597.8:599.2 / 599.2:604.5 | 0.07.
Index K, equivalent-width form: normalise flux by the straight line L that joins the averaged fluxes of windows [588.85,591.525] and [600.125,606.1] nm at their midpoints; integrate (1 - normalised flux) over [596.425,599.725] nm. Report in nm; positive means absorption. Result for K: -0.34 nm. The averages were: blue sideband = 18.3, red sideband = 22.8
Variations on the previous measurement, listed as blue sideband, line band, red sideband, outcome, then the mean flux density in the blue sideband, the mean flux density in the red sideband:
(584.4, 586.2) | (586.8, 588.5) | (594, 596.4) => -0.049 nm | 19.9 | 20.9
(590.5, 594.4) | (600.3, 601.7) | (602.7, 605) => -0.400 nm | 20.5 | 21.5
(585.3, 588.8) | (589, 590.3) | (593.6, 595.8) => 0.188 nm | 20.2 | 21.4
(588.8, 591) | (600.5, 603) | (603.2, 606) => -0.385 nm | 18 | 22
